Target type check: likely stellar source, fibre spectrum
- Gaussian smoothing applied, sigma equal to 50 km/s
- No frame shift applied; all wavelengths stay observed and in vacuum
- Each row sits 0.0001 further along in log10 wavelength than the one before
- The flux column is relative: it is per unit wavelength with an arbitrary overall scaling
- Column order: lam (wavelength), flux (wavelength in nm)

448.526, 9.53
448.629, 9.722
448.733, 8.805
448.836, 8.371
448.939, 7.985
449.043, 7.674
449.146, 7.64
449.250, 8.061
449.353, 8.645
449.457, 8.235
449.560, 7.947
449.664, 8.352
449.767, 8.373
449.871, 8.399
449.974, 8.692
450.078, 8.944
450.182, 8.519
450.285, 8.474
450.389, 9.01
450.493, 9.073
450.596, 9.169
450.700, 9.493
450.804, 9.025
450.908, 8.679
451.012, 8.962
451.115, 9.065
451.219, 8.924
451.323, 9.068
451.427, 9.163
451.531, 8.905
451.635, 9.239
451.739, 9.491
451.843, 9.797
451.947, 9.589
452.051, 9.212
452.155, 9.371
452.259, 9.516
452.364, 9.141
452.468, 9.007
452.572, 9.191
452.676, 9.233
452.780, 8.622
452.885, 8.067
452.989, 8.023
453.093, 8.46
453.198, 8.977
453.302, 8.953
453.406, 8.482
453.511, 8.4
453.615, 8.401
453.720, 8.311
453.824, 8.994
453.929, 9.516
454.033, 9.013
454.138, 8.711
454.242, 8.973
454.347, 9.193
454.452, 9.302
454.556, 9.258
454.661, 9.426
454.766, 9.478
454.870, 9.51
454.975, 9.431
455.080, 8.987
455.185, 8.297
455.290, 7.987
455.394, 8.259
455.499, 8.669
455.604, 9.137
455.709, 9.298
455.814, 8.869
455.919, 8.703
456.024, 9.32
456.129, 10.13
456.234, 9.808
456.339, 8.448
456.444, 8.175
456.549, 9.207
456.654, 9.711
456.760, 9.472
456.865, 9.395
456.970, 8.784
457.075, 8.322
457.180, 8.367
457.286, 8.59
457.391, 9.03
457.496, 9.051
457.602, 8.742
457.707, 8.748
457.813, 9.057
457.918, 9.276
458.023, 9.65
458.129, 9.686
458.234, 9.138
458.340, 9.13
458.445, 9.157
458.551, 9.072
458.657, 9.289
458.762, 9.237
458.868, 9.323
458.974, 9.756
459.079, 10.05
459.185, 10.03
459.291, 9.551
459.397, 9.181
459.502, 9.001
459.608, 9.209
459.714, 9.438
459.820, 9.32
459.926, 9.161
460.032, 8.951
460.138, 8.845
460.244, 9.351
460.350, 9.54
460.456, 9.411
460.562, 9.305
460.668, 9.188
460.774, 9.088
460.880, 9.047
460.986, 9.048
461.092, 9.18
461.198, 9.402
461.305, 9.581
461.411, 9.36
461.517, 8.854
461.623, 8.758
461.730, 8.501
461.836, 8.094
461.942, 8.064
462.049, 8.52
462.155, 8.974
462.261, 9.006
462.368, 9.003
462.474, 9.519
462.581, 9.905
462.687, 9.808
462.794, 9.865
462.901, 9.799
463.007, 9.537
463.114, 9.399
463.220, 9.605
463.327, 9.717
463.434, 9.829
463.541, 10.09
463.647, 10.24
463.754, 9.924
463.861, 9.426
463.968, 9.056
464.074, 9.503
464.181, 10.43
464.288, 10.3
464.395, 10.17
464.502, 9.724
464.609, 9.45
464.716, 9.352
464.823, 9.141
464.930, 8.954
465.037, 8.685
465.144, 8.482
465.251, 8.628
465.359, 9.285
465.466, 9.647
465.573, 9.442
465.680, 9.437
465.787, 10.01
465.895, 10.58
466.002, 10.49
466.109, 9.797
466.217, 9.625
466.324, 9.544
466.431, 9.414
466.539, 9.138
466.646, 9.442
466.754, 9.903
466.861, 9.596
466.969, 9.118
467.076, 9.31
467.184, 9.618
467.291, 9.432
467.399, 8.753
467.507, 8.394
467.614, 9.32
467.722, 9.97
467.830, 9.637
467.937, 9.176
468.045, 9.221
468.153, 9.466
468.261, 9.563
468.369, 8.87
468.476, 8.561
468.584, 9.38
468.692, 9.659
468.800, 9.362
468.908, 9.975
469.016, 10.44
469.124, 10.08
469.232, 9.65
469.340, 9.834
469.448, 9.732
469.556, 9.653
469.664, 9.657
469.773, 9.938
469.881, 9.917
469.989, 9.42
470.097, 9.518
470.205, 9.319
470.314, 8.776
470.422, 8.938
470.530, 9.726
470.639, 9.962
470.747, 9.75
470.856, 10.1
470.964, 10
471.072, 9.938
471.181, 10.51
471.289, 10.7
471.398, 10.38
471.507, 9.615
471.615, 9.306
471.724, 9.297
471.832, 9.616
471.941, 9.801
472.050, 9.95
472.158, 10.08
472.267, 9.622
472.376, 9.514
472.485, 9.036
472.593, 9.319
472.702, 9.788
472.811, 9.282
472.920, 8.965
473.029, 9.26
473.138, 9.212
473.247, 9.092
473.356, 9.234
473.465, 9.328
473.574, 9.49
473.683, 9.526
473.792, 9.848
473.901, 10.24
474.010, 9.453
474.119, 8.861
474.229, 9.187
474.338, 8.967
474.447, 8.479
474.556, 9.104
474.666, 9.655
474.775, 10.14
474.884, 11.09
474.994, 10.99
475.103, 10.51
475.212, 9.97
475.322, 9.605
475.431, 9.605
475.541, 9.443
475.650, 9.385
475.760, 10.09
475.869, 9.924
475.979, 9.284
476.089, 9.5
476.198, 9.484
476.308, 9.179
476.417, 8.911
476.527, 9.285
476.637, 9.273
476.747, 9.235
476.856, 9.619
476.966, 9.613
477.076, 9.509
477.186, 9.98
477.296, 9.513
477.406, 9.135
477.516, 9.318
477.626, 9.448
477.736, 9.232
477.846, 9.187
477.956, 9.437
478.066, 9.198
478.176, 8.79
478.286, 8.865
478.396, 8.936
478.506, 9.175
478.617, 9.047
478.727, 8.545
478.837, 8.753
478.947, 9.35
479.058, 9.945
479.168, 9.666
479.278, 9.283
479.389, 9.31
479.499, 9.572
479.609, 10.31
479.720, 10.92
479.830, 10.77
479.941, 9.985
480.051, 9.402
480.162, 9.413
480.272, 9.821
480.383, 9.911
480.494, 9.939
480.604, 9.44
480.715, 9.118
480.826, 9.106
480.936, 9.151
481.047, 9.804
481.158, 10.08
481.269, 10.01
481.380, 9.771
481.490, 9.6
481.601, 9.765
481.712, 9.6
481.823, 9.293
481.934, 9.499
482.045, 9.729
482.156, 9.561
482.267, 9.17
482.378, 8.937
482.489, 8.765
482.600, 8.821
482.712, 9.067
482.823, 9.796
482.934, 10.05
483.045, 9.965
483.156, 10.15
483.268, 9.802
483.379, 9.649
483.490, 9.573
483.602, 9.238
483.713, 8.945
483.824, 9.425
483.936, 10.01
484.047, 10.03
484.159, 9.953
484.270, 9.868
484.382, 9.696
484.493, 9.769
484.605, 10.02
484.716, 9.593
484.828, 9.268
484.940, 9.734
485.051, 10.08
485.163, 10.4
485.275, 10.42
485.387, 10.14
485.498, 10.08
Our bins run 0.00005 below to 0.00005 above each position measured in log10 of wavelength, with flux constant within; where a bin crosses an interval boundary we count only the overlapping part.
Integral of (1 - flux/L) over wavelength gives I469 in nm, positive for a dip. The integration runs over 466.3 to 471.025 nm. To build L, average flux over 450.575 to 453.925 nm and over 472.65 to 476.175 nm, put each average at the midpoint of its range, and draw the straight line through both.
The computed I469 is -0.04 nm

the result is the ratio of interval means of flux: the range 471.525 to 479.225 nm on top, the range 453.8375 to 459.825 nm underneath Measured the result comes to 1.03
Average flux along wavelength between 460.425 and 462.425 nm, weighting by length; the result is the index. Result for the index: 8.97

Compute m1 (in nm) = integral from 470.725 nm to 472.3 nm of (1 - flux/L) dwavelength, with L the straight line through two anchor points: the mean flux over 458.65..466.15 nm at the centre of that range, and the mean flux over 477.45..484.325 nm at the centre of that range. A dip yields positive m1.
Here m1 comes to -0.077 nm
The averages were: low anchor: 9.39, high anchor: 9.52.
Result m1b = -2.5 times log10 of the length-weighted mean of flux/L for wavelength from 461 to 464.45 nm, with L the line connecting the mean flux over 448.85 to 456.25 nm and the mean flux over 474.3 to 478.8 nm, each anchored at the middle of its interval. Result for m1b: -0.03 mag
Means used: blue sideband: 8.87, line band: 9.42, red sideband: 9.45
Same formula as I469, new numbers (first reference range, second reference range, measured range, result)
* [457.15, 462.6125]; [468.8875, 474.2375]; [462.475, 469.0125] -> -0.09 nm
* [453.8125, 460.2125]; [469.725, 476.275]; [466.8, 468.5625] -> 0.04 nm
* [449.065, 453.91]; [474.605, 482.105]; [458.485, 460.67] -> -0.07 nm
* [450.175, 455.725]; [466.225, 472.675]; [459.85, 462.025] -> 0.05 nm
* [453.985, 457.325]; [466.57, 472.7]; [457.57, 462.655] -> 0.00 nm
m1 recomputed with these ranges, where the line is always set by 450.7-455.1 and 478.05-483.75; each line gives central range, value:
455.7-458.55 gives 0.007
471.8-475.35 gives -0.074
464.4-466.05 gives -0.035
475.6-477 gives -0.001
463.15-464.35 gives -0.079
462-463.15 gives -0.025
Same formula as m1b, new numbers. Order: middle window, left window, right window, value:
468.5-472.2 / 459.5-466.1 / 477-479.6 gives -0.048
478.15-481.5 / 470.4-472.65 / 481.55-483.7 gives 0.001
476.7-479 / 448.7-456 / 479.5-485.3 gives 0.038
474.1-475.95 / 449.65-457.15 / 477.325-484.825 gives -0.035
